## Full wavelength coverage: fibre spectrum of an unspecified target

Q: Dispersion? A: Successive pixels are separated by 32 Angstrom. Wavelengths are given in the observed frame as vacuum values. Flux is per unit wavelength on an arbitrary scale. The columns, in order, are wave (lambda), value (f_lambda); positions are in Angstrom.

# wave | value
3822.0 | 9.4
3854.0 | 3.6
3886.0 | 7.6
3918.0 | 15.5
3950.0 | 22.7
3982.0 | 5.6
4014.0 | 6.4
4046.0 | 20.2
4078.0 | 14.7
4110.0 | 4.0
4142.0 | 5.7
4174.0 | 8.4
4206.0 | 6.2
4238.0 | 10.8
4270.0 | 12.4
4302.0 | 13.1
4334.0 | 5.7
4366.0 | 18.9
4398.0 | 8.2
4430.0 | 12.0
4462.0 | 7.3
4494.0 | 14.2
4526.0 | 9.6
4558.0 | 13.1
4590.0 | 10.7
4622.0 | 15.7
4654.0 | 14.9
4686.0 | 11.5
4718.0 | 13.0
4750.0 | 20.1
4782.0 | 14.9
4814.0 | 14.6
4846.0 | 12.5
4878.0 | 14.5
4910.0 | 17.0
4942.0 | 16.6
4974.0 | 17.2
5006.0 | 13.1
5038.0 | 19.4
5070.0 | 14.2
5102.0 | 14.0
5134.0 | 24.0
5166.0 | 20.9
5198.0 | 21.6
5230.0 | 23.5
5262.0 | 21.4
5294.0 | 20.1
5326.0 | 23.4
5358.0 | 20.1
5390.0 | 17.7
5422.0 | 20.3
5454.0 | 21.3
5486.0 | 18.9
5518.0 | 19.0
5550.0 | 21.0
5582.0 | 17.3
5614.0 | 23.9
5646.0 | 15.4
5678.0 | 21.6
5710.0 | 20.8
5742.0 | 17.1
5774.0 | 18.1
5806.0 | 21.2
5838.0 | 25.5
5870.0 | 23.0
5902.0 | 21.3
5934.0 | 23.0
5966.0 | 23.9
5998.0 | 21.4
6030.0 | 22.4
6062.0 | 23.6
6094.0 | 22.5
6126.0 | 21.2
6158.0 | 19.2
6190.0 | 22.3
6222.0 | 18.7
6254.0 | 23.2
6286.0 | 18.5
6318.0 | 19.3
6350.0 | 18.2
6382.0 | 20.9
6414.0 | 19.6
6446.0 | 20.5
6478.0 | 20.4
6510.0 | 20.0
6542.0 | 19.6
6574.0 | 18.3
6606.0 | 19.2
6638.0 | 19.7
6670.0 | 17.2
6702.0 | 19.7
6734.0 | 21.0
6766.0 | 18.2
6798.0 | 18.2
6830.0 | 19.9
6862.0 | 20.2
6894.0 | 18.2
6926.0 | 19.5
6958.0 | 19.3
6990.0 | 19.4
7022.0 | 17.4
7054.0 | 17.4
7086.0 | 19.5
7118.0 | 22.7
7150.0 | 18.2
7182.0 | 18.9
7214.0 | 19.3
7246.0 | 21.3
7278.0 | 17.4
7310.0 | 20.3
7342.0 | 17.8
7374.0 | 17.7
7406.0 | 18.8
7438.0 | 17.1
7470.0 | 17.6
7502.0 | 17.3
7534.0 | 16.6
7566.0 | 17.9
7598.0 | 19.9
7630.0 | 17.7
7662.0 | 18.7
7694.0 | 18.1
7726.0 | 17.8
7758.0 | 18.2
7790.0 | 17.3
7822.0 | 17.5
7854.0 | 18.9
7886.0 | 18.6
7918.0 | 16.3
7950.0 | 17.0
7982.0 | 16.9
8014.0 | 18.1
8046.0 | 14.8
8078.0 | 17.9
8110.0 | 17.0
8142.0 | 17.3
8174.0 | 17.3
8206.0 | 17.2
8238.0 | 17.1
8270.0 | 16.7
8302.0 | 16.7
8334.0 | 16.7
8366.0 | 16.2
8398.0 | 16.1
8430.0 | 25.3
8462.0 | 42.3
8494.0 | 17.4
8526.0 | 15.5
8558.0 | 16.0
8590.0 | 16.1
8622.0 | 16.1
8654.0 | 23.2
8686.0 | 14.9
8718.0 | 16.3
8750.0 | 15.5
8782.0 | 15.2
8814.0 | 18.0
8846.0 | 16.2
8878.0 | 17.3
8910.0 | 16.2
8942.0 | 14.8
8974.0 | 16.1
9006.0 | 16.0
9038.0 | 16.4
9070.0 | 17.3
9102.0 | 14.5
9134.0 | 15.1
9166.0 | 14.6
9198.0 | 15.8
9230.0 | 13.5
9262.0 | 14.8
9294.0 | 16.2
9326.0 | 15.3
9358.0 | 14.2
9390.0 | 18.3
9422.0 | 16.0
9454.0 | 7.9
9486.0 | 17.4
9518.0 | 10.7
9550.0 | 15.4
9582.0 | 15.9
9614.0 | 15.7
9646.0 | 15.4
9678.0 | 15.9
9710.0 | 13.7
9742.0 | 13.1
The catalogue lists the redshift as 0.29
